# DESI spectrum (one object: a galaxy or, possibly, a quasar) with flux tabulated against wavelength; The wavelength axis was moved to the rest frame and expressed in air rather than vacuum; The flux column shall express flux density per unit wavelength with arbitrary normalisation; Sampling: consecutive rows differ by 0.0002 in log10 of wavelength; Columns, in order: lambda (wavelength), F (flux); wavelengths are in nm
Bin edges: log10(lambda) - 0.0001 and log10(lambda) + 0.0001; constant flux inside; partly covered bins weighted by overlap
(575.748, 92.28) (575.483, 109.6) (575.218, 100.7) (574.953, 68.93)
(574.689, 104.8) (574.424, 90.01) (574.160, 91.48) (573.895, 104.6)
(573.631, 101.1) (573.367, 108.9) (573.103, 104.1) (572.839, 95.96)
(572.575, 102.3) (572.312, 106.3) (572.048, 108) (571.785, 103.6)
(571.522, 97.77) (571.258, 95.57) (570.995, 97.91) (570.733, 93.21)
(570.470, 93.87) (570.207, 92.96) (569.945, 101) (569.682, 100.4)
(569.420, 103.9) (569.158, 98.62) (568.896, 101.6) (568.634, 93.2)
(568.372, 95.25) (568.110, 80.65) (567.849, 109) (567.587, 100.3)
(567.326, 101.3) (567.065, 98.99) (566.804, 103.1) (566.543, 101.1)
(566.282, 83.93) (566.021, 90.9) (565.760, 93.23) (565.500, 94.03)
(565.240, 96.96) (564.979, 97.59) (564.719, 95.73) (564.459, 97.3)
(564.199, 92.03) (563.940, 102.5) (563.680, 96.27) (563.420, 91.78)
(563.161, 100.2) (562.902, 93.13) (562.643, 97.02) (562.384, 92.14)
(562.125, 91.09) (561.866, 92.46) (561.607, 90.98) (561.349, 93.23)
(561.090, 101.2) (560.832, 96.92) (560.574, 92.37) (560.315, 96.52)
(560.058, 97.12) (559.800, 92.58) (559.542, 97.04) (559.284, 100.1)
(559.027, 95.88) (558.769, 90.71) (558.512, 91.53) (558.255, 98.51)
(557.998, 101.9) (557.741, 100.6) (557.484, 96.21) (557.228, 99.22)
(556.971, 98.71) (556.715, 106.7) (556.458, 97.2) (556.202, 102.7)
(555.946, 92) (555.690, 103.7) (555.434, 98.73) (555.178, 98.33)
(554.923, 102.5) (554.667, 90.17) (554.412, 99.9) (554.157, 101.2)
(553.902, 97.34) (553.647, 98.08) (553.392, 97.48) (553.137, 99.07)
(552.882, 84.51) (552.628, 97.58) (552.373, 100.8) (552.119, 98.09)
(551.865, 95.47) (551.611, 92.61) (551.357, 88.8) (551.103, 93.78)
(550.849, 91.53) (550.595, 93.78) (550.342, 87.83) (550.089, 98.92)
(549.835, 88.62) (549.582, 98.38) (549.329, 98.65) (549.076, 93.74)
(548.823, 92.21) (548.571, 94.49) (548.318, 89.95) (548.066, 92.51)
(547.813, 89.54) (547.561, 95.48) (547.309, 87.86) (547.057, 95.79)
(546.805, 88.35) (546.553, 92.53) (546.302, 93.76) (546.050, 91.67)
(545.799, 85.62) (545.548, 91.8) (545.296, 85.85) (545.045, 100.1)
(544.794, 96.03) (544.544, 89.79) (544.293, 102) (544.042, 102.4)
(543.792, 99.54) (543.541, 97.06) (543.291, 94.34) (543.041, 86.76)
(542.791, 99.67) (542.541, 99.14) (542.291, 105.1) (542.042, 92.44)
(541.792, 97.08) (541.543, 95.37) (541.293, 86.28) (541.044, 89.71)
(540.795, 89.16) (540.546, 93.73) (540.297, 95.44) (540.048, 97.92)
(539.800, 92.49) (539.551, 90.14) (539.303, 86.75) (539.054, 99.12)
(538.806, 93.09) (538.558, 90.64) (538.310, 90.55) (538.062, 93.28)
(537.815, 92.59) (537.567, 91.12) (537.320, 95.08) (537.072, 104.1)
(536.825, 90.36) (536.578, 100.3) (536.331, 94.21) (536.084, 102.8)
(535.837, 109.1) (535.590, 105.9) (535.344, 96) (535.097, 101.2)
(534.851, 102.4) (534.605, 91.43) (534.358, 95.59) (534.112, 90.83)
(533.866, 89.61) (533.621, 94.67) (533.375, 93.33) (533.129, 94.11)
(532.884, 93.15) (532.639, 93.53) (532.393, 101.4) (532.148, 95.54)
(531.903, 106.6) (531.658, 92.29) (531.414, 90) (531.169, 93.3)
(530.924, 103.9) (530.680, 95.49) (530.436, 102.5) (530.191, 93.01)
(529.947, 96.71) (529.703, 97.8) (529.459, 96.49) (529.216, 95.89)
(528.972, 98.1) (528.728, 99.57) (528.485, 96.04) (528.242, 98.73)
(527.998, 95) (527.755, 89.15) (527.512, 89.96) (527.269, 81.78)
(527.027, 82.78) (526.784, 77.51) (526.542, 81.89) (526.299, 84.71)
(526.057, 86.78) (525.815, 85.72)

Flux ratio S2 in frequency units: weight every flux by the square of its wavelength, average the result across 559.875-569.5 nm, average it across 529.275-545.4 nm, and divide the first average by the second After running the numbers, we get 1.11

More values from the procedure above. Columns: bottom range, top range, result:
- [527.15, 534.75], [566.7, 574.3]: 1.21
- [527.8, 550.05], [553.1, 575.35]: 1.12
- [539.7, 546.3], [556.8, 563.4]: 1.08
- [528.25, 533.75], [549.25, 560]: 1.09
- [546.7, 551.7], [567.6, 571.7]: 1.13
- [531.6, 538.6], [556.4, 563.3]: 1.09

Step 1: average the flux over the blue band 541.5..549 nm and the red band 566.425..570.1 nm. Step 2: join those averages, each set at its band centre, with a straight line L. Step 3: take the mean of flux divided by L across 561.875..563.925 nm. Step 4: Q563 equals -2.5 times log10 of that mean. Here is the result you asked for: 0.04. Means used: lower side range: 94.1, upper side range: 99.1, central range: 94.8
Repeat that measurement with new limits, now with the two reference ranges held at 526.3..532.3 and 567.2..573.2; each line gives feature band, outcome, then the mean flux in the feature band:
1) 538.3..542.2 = 0.03 mag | 92.7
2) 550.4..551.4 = 0.05 mag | 91.9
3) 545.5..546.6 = 0.06 mag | 91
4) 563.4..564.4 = 0.02 mag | 96.2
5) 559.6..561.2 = 0.02 mag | 96.1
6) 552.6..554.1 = 0.01 mag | 95.8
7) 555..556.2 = -0.02 mag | 98.9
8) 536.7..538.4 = 0.01 mag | 94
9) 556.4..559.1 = -0.01 mag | 98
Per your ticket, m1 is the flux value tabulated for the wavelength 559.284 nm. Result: 100.1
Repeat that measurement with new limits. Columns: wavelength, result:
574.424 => 90.01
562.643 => 97.02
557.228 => 99.22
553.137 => 99.07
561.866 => 92.46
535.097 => 101.2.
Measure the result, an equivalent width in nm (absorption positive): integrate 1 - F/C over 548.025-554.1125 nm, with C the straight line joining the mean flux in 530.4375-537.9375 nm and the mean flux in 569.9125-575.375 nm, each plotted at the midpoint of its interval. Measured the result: 0.18 nm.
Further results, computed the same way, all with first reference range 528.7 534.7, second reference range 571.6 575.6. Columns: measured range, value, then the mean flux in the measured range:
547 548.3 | 0.07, 91.9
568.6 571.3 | 0.05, 97.7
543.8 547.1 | 0.12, 93.7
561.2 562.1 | 0.06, 92.2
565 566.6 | 0.09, 93.2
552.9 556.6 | 0.00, 98.1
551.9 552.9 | 0.01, 96.5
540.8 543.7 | 0.06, 94.6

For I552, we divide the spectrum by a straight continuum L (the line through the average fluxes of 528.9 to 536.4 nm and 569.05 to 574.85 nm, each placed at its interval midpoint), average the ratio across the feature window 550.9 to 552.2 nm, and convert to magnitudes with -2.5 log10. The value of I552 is 0.05 mag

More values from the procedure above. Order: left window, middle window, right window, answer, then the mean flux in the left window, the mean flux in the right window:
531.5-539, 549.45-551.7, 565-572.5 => 0.048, 96.2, 97.8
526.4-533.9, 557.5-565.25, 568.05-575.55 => 0.016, 93.9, 98.2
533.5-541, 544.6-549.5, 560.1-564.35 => 0.032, 95.3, 95.1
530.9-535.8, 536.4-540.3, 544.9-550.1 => 0.012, 96.3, 92.5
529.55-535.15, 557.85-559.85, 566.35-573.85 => 0.026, 95.9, 99.6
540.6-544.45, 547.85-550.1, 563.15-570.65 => 0.026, 95.6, 96.7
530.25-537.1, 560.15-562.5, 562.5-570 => 0.031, 97.1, 96.9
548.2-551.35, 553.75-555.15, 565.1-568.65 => -0.048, 93.3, 95.9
